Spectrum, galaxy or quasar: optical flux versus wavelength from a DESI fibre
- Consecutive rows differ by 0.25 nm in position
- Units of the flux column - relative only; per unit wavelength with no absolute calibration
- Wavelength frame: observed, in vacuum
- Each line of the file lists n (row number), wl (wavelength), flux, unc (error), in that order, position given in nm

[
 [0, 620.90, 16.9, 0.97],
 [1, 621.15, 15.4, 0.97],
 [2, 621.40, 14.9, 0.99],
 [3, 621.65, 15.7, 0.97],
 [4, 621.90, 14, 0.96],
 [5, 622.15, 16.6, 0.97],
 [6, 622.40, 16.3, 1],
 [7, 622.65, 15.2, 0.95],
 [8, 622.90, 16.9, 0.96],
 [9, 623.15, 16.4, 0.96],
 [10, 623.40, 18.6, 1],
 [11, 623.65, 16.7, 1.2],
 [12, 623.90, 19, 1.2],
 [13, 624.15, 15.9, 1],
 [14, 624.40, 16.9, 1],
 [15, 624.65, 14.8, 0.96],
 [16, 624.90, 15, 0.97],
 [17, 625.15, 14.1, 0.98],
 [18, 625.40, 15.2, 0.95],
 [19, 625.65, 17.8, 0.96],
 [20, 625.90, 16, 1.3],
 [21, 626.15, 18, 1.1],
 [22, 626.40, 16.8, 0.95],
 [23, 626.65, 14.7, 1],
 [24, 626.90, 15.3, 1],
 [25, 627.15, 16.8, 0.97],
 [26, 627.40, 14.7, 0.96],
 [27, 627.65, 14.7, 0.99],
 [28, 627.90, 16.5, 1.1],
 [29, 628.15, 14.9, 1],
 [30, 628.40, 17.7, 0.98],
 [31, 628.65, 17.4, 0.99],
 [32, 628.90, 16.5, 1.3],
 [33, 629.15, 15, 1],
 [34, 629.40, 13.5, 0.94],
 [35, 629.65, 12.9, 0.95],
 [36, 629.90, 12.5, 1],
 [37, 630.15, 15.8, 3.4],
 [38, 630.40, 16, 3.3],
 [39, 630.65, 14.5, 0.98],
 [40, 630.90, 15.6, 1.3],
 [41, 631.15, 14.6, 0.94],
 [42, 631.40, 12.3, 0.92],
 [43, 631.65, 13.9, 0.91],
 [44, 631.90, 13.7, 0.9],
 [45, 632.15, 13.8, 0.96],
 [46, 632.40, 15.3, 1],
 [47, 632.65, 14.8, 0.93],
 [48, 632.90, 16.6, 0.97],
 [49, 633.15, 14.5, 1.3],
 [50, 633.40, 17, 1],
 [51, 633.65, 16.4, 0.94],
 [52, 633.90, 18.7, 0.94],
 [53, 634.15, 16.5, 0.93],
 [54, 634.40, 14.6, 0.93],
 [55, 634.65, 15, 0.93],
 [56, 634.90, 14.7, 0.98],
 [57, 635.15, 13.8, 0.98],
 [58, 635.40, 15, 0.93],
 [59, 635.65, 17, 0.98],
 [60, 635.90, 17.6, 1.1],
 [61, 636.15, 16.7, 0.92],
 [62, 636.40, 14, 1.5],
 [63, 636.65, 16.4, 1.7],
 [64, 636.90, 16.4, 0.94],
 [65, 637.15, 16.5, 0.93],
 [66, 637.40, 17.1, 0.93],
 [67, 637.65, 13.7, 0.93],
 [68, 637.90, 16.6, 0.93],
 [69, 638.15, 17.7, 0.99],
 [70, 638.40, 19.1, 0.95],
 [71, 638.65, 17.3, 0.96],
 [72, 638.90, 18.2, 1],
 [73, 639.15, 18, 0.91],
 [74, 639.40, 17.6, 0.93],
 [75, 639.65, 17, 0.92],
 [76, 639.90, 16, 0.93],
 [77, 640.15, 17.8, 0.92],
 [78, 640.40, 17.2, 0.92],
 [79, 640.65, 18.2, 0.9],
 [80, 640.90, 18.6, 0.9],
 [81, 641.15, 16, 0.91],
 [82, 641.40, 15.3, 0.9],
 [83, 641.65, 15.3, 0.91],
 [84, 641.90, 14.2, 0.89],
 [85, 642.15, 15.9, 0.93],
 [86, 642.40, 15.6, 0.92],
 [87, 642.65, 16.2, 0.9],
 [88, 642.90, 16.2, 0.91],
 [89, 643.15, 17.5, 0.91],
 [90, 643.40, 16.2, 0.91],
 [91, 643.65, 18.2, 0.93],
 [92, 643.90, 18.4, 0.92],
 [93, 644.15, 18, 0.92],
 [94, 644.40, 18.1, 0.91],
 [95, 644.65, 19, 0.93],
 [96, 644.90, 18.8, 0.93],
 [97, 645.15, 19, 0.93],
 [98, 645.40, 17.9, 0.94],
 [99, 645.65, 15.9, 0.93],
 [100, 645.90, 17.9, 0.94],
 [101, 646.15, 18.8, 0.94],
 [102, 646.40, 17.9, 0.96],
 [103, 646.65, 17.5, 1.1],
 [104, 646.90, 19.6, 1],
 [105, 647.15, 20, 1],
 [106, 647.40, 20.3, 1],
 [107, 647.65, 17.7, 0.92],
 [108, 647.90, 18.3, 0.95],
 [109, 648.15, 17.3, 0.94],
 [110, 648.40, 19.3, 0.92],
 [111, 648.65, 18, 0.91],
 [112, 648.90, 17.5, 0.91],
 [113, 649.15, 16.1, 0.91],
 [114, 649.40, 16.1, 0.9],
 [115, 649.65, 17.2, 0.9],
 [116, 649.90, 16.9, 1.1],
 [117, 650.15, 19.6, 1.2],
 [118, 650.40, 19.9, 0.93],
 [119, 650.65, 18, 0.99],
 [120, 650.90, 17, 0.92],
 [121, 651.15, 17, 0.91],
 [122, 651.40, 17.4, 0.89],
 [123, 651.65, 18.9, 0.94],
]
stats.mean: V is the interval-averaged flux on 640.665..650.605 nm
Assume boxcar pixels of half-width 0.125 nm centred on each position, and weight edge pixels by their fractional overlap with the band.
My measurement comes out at 17.6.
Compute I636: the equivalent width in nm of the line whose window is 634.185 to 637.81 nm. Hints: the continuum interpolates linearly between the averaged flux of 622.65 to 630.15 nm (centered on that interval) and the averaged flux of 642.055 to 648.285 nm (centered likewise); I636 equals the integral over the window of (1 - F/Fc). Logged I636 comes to 0.27 nm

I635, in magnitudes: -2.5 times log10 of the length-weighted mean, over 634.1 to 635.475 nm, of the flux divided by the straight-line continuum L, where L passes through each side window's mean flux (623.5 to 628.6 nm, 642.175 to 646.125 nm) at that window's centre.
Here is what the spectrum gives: 0.13 mag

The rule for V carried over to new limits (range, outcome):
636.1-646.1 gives 17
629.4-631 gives 14.5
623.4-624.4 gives 17.3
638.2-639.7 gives 17.9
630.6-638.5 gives 15.6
